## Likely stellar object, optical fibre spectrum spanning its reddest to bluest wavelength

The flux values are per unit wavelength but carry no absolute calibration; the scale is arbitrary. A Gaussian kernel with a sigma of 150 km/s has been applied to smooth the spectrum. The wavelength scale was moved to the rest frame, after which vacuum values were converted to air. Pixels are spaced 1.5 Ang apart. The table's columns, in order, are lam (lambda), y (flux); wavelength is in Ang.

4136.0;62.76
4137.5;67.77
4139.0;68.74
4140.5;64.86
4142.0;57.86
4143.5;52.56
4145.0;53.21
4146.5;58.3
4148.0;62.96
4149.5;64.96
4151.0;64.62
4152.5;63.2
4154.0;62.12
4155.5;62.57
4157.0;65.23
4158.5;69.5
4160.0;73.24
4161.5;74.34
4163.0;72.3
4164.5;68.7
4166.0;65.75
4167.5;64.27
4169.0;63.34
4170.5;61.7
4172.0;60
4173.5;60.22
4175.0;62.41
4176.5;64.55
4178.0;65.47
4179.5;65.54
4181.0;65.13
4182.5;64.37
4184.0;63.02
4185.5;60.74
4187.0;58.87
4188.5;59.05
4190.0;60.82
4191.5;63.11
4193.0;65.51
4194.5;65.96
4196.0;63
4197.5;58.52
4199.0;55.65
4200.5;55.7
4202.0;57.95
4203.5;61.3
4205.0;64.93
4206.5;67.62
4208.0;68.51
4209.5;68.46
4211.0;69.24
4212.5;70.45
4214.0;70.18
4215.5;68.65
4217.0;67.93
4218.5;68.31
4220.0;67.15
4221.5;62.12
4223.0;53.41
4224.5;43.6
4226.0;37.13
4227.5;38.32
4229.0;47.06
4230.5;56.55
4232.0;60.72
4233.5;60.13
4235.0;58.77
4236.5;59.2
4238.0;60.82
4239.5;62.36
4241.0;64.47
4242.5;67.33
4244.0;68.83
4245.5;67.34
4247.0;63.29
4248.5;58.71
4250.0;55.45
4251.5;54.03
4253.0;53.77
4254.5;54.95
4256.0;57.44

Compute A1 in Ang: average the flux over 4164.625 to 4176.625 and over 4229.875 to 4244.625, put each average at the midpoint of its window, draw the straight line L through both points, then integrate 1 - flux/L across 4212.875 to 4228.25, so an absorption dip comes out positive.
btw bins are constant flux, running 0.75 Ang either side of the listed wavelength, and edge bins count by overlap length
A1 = 1.0 Ang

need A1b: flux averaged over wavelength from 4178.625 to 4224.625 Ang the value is 63.3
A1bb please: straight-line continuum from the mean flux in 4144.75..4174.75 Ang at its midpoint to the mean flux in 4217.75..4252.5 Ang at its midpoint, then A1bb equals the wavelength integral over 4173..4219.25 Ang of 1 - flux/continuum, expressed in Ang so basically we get -1.9 Ang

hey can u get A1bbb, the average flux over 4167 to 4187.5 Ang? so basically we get 62.9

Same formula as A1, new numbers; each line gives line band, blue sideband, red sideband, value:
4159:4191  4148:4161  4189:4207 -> -0.4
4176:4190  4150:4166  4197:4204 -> -0.3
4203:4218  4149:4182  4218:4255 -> -1.8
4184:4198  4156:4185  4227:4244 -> 0.3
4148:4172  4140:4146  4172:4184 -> -2.4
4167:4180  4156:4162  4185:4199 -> 0.6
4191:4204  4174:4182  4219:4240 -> 0.0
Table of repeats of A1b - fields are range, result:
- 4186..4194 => 61.6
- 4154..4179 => 65.7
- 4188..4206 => 61.1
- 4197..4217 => 64.6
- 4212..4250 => 60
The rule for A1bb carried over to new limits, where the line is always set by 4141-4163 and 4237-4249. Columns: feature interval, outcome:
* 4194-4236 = 2.5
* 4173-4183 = -0.1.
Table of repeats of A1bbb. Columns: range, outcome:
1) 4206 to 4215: 69.1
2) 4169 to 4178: 62.2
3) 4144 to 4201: 63.4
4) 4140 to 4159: 61.5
